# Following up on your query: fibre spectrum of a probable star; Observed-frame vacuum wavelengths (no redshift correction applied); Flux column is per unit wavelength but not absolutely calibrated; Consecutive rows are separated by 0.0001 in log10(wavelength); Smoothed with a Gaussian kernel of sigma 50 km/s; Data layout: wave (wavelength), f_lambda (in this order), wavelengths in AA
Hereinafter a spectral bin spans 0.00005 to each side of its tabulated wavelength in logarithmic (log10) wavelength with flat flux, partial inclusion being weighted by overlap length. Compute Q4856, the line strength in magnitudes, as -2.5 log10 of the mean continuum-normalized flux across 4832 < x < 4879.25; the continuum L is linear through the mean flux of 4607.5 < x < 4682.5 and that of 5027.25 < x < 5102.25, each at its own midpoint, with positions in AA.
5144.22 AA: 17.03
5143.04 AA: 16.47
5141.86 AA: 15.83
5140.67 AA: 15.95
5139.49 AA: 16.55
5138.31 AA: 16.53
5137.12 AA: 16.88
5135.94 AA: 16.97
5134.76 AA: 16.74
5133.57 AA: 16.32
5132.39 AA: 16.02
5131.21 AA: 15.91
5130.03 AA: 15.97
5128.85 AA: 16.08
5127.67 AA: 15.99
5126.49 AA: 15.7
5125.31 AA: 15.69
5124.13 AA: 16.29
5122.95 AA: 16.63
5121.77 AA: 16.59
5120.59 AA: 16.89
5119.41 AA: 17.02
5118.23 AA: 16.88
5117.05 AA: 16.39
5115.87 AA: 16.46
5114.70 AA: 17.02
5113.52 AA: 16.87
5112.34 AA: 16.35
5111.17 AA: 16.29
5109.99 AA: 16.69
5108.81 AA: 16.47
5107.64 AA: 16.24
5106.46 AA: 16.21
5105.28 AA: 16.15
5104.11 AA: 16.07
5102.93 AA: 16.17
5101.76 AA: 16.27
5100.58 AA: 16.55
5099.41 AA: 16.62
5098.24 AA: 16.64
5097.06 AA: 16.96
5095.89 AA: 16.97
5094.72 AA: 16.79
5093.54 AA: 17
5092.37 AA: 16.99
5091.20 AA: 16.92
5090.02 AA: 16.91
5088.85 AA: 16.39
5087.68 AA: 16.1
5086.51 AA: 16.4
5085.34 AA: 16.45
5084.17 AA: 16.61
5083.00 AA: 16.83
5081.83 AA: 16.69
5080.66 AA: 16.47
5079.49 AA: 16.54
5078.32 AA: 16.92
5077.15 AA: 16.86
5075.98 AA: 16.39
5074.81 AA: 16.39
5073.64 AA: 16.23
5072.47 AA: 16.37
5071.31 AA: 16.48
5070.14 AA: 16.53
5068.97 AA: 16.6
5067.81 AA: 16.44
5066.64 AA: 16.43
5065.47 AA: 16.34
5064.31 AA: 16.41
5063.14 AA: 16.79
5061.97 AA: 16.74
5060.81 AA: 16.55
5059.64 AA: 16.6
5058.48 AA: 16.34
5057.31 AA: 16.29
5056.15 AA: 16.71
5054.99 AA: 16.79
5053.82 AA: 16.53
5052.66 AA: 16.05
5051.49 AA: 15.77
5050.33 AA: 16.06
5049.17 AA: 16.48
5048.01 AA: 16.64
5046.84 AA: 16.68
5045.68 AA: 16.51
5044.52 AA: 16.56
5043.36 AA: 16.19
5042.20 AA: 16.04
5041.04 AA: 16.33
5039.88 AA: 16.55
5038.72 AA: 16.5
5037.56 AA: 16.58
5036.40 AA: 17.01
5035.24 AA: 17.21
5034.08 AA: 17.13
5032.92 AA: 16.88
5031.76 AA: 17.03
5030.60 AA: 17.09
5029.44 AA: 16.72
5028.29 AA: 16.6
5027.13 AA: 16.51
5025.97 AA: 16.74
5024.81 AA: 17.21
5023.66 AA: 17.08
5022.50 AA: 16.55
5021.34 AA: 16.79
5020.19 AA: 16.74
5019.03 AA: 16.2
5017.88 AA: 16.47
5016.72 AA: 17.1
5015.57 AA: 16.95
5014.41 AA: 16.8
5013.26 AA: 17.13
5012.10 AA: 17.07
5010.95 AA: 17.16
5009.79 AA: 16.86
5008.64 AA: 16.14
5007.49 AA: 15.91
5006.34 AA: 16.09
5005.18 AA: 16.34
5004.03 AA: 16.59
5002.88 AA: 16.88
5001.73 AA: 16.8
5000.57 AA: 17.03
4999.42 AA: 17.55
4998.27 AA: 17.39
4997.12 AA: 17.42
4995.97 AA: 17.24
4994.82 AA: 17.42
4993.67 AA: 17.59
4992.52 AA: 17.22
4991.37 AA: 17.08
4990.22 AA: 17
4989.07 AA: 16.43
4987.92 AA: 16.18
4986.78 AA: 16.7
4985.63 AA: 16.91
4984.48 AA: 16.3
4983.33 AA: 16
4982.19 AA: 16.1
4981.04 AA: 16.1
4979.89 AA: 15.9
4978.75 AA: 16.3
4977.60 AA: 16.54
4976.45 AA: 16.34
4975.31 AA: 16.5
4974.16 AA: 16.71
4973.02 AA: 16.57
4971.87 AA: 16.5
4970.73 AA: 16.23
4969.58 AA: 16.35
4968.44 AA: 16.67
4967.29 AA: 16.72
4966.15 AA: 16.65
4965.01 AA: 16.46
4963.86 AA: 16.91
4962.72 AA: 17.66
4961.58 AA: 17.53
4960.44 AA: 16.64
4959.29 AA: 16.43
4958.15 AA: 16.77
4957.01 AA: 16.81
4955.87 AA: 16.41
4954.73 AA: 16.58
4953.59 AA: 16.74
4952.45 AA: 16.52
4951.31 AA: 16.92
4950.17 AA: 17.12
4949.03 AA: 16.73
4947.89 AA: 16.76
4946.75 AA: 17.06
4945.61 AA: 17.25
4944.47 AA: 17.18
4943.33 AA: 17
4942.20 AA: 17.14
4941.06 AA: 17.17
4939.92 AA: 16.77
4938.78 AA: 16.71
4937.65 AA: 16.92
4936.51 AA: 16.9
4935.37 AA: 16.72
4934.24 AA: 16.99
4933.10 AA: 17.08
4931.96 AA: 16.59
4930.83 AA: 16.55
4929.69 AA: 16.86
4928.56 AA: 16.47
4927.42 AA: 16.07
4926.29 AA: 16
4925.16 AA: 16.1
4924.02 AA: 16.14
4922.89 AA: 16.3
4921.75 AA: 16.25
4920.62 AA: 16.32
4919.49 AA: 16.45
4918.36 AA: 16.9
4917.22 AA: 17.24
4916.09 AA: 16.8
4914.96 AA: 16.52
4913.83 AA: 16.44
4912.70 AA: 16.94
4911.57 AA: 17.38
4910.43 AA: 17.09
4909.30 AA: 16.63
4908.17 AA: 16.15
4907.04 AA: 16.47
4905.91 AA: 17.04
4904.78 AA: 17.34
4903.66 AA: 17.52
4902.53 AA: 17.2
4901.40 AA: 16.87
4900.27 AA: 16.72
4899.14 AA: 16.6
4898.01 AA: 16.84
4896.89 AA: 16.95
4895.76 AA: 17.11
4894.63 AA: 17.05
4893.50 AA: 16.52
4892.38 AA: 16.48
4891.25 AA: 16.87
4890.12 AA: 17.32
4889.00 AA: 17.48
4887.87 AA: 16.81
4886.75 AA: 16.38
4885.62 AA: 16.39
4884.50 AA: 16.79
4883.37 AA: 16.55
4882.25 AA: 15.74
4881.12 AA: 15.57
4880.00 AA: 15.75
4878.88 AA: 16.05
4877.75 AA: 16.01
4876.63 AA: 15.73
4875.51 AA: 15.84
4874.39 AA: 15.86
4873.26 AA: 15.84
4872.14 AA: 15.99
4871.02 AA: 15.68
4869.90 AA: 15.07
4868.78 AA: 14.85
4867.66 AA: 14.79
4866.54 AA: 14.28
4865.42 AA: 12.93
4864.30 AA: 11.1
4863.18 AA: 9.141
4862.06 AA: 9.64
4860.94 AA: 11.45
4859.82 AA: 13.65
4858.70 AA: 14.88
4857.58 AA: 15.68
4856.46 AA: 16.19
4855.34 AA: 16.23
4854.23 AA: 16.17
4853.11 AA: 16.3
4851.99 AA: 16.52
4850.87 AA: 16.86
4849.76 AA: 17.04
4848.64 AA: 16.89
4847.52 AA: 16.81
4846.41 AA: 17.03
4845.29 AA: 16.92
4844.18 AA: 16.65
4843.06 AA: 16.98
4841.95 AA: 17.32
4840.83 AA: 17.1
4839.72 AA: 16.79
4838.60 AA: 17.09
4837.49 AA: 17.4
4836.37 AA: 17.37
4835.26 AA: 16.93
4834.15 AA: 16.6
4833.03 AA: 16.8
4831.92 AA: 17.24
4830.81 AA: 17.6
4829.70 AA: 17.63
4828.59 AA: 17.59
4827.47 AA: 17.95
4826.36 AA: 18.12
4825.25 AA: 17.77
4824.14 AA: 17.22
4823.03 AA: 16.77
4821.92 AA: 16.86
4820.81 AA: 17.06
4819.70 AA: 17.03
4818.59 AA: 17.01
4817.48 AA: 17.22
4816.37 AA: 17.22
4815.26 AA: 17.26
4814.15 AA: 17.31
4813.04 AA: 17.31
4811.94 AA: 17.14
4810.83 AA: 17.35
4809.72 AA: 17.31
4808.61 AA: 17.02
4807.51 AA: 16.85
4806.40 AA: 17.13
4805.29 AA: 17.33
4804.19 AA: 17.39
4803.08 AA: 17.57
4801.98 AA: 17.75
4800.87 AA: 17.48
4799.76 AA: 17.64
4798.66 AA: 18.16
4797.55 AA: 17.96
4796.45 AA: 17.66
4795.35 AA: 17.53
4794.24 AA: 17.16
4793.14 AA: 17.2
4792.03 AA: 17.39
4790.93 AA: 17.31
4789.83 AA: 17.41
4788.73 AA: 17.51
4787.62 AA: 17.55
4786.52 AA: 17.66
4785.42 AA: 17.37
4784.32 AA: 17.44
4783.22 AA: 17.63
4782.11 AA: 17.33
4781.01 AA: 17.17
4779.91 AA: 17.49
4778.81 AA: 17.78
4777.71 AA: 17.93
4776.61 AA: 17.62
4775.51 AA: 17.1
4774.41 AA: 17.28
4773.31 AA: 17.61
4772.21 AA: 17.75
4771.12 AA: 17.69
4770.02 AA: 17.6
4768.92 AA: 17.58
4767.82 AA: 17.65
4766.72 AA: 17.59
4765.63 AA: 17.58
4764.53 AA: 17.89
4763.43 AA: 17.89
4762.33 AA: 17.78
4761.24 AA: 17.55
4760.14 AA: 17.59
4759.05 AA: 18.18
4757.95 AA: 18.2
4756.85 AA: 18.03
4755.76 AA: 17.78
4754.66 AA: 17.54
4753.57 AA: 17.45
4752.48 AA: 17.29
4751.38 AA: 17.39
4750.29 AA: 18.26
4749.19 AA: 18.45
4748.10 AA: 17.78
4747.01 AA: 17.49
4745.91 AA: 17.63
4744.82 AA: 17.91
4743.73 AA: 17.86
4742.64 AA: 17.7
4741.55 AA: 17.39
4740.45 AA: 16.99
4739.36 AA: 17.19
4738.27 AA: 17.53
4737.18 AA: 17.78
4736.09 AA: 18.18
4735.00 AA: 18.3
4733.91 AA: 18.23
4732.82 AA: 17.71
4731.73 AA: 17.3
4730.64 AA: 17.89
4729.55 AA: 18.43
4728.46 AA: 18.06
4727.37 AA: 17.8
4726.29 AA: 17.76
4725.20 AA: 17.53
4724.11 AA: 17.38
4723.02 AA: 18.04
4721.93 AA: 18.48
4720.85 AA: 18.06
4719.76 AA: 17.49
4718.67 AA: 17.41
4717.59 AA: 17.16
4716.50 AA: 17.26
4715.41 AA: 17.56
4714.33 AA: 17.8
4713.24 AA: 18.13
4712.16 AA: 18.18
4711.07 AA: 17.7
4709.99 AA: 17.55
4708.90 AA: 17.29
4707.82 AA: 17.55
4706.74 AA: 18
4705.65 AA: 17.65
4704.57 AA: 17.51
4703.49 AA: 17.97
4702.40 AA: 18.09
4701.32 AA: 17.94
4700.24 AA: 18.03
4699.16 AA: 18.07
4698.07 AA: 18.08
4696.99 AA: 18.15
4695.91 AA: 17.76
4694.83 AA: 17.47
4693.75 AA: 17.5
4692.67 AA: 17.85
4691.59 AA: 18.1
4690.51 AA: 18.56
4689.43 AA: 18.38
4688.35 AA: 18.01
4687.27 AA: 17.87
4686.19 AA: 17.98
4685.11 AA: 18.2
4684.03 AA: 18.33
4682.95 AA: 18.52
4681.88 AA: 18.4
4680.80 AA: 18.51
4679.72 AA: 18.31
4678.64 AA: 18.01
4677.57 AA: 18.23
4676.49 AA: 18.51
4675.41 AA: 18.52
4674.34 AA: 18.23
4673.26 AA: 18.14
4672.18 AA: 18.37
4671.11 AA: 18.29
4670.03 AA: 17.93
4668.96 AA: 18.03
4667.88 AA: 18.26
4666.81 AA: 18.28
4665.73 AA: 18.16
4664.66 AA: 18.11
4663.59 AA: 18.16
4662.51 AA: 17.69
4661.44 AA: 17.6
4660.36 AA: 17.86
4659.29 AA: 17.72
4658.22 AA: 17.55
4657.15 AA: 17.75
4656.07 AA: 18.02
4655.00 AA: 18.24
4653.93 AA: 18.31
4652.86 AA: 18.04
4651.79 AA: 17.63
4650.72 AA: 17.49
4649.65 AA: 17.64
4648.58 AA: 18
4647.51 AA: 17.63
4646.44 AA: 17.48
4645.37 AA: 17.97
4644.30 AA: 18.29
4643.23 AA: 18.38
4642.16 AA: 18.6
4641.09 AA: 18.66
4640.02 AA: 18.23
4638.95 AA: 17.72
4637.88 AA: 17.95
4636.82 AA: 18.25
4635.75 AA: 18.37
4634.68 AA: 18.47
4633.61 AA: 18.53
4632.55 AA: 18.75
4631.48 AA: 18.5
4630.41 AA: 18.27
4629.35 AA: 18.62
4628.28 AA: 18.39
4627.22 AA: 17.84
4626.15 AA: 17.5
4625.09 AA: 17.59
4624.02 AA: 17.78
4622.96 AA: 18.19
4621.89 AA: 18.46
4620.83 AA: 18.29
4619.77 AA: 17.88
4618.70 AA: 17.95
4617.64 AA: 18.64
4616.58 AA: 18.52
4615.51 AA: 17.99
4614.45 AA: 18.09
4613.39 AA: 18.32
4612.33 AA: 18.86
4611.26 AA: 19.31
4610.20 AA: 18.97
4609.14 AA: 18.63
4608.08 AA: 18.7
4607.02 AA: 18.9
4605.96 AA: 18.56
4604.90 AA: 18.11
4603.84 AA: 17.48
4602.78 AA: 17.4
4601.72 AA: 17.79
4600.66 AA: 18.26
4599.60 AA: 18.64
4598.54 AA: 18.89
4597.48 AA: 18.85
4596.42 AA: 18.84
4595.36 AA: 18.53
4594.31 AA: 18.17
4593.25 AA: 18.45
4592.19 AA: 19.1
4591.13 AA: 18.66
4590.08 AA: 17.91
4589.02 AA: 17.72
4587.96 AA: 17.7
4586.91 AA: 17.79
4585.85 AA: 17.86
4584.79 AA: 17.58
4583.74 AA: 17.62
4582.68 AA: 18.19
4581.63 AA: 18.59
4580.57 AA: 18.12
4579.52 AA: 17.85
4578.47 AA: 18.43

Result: 0.12 mag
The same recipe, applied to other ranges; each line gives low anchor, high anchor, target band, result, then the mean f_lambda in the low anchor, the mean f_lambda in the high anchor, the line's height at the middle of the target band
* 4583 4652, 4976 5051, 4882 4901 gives 0.03 mag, 18.2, 16.7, 17.2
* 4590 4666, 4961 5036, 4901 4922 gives 0.02 mag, 18.2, 16.8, 17.1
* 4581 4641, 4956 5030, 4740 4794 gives 0.00 mag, 18.3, 16.7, 17.6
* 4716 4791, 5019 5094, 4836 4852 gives 0.02 mag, 17.7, 16.6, 17.4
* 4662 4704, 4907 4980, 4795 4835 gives 0.00 mag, 18.1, 16.7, 17.4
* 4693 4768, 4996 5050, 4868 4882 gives 0.10 mag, 17.8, 16.7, 17.3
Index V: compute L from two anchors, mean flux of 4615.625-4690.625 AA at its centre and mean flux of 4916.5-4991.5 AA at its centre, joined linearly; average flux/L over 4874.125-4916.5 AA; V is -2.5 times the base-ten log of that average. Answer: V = 0.02 mag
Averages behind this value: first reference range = 18.1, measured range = 16.6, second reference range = 16.6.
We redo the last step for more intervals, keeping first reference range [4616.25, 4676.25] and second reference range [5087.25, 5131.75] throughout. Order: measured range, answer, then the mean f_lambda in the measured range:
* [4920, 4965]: 0.02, 16.7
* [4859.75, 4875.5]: 0.26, 13.7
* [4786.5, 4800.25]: 0.00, 17.5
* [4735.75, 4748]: 0.01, 17.6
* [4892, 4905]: 0.02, 16.9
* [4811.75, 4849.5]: 0.02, 17.2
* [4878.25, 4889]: 0.06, 16.3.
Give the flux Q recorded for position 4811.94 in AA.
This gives 17.14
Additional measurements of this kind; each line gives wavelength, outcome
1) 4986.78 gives 16.7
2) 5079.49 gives 16.54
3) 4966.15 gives 16.65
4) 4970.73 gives 16.23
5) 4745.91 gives 17.63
